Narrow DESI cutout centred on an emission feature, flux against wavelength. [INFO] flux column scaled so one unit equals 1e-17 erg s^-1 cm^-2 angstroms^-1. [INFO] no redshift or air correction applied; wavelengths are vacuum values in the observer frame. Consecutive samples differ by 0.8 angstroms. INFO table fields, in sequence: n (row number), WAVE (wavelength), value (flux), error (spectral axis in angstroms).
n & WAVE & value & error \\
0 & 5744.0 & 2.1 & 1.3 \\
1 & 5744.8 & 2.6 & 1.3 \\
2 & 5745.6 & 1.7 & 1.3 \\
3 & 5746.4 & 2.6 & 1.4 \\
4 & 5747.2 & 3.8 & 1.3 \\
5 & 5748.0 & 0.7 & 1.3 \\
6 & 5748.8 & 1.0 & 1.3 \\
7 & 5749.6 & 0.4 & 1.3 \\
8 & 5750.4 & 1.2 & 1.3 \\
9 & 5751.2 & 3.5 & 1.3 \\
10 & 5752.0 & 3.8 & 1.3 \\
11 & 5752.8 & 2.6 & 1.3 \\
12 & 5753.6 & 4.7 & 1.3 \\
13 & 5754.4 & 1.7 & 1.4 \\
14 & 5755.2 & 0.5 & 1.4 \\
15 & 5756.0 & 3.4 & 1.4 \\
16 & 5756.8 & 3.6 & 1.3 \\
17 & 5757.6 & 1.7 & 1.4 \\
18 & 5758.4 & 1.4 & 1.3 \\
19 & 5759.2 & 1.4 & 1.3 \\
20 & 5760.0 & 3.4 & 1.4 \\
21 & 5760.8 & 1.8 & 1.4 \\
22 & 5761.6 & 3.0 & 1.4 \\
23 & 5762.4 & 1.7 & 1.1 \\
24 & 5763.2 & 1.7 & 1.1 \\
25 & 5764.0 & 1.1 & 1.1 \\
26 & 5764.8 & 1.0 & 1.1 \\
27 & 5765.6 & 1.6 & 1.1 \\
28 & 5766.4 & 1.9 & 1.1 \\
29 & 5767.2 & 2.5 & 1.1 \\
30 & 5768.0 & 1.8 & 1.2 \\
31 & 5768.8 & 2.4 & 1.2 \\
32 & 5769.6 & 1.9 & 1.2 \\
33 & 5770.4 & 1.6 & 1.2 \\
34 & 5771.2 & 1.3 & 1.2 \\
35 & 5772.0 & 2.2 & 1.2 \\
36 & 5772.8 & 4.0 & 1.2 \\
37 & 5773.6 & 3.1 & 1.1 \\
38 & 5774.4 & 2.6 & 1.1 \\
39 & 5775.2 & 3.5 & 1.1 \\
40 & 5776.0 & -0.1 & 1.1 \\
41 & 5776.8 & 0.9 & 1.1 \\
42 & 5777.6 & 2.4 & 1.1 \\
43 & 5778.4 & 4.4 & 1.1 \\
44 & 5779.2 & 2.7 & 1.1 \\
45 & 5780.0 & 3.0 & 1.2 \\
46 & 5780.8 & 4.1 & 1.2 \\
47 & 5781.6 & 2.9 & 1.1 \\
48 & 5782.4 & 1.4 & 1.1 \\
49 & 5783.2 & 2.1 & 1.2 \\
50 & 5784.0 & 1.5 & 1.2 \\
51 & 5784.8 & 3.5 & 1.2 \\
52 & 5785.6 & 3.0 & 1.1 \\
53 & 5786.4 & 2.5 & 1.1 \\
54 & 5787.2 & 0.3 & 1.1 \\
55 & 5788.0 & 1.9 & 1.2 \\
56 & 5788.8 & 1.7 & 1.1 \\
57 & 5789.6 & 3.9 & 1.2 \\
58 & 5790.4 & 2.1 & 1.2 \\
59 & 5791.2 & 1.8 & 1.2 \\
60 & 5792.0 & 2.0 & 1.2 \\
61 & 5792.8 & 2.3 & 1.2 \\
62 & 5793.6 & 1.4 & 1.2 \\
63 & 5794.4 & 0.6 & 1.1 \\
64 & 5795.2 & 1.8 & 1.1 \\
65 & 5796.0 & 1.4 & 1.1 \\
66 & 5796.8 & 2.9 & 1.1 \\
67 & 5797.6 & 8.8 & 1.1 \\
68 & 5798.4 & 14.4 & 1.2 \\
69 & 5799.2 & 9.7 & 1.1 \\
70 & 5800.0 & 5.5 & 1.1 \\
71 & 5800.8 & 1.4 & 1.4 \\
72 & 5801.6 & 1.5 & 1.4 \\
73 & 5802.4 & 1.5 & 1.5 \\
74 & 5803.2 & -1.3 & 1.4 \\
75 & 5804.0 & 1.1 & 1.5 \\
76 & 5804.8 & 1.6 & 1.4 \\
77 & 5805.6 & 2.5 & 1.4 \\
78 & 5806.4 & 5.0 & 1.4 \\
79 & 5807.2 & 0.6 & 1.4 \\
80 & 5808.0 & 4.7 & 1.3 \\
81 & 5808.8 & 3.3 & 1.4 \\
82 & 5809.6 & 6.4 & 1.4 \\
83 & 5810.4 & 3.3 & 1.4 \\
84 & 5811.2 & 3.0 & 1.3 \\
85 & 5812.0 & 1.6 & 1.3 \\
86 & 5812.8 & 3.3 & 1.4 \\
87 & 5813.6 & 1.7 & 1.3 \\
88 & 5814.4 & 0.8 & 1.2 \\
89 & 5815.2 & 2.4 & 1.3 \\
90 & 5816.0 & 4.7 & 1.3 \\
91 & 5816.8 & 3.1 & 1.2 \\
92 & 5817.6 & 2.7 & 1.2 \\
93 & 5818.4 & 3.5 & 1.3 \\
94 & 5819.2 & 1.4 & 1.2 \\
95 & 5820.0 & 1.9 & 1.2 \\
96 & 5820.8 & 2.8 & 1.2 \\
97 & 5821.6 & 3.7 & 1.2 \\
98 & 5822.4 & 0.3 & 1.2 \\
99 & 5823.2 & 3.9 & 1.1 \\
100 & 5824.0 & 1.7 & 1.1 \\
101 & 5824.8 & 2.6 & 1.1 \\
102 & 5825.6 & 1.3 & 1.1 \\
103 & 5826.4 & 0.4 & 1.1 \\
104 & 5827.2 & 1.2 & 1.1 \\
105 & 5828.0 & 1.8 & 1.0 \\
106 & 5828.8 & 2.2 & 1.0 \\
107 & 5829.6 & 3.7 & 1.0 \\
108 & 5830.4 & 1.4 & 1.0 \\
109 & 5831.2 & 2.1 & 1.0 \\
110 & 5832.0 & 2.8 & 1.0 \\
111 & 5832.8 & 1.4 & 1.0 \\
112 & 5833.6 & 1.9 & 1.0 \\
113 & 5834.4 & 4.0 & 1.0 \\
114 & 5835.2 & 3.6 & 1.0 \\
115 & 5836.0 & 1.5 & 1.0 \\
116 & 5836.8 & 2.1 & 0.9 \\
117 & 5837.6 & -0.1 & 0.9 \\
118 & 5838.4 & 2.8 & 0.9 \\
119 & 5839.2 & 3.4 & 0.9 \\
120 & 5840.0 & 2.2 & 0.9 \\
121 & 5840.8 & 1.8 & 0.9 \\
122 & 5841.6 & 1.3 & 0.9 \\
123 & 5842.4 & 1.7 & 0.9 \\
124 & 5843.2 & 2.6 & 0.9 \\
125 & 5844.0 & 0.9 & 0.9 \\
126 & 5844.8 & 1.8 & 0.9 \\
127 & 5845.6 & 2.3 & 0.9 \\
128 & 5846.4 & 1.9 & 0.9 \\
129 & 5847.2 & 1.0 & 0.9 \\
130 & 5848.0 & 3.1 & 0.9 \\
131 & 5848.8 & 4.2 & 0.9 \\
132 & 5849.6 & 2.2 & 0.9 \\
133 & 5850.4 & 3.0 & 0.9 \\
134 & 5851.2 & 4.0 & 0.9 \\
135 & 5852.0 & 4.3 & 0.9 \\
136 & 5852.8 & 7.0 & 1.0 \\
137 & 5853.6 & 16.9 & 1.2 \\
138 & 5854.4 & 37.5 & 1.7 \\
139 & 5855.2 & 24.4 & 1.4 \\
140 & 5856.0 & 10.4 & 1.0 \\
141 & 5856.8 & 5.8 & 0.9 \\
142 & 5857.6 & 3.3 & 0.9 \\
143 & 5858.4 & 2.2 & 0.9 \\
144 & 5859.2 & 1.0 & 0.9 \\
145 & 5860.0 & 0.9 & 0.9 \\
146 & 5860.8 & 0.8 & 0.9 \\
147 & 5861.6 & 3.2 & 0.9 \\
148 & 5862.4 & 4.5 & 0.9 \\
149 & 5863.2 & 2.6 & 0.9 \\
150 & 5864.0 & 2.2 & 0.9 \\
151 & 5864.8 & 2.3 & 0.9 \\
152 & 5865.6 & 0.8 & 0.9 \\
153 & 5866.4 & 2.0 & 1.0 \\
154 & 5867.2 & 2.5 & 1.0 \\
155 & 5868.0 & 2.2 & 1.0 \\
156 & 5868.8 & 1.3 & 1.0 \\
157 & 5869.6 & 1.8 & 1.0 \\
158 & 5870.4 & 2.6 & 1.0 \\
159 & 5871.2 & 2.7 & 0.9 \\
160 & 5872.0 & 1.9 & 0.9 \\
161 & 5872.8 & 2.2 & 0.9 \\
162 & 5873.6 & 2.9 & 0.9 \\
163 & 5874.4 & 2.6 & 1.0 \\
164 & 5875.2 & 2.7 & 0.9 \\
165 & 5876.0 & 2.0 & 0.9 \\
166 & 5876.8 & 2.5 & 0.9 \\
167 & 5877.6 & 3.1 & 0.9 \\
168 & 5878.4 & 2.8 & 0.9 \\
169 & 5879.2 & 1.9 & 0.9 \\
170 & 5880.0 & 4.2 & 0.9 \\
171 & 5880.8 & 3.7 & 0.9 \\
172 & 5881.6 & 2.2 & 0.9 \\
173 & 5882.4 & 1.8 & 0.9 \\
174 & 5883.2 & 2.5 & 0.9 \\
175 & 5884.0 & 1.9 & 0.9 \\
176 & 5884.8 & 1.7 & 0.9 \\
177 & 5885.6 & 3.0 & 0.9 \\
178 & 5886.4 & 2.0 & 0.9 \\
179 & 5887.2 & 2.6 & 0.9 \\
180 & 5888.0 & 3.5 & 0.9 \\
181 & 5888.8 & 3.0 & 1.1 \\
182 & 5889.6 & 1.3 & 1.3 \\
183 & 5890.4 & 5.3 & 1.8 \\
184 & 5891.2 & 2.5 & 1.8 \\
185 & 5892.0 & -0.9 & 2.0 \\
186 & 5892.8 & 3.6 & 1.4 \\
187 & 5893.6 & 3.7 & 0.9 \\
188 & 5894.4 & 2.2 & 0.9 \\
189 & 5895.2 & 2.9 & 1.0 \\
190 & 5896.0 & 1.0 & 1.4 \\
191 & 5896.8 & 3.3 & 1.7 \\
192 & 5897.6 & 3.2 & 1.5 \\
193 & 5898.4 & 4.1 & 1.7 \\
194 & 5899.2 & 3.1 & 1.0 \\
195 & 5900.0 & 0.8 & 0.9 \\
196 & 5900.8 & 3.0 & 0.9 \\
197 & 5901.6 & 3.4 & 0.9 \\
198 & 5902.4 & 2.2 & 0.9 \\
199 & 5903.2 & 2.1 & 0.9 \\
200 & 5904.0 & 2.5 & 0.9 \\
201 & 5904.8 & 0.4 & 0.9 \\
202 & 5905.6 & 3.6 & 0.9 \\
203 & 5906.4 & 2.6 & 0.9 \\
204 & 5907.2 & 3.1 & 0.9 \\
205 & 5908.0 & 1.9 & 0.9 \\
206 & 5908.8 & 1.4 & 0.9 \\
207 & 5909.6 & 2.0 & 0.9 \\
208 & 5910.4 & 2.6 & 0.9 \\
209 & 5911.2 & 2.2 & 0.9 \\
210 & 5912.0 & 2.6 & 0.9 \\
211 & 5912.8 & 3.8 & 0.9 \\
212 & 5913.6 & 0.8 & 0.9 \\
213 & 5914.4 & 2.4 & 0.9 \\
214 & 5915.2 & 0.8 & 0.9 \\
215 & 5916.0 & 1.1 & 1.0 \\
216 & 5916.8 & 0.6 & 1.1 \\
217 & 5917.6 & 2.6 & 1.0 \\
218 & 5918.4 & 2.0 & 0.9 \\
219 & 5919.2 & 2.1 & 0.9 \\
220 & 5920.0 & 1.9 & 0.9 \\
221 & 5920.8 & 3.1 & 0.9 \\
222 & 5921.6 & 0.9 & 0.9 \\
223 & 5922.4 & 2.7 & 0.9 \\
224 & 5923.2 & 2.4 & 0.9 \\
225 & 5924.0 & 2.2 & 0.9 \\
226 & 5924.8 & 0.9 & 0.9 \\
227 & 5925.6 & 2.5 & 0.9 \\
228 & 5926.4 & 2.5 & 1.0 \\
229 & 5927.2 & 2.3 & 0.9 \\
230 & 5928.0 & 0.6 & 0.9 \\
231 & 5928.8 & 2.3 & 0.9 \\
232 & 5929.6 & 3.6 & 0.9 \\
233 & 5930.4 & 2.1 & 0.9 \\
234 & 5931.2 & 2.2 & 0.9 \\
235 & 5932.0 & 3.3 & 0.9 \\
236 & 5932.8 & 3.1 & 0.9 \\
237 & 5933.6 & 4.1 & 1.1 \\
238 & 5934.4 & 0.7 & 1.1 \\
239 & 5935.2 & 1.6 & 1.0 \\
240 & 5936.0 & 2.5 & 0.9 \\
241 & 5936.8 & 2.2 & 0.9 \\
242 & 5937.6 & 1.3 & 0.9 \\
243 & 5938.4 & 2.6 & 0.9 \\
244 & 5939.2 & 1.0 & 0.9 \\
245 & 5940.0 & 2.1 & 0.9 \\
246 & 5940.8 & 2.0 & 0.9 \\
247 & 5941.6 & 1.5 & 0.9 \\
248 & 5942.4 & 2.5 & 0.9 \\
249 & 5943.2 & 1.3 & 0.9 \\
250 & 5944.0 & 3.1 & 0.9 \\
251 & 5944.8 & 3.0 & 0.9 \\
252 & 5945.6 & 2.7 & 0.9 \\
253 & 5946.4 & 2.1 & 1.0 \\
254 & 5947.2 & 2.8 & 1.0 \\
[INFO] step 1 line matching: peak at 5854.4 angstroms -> [O III] 5007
